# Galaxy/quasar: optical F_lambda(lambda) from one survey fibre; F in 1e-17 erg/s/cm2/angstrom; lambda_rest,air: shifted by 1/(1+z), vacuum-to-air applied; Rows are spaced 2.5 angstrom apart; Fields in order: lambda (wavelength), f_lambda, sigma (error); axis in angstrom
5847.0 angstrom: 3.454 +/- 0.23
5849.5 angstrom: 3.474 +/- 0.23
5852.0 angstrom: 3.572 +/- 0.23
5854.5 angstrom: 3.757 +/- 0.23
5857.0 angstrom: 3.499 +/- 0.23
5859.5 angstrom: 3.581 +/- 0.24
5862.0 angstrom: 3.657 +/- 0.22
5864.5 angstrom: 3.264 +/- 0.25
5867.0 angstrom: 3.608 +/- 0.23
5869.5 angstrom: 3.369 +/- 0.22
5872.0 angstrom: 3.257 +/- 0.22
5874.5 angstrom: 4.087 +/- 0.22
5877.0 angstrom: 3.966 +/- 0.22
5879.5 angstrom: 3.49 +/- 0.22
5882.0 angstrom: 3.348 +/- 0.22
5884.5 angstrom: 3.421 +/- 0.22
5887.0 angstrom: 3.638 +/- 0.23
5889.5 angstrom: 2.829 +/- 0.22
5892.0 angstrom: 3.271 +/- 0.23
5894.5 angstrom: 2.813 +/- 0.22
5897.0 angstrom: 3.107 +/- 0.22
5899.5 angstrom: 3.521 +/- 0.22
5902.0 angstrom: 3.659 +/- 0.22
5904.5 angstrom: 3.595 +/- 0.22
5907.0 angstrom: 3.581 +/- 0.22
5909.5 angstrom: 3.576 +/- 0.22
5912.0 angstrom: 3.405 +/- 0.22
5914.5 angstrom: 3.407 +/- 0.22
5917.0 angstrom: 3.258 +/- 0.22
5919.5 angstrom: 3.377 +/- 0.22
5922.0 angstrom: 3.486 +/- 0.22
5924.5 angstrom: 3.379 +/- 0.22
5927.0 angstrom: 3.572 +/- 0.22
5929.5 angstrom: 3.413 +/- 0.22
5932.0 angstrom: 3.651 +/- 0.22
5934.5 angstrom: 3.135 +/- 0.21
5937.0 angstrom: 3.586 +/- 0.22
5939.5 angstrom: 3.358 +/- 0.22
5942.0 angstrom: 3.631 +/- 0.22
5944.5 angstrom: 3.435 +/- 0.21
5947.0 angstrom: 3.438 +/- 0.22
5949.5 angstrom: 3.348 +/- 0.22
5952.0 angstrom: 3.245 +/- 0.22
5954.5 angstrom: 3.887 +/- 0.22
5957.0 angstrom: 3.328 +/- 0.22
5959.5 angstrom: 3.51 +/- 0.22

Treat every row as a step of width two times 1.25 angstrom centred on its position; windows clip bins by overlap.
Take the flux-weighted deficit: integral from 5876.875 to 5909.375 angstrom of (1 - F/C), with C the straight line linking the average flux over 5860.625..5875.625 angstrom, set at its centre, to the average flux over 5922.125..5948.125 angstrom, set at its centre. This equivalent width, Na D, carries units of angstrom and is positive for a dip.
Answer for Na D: 1.1 angstrom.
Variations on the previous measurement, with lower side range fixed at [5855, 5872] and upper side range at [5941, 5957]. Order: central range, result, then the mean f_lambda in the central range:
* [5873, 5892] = -0.2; 3.52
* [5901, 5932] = 0.0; 3.48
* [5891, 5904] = 0.7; 3.29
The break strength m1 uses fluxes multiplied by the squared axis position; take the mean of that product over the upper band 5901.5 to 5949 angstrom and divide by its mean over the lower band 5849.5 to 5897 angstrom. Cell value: 1.02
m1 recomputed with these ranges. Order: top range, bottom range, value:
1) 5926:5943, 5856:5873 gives 1.03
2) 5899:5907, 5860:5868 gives 1.04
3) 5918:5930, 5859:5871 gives 1.01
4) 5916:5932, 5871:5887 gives 0.97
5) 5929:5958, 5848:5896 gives 1.02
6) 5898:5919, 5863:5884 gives 1.00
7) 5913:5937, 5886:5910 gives 1.03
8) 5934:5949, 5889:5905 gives 1.07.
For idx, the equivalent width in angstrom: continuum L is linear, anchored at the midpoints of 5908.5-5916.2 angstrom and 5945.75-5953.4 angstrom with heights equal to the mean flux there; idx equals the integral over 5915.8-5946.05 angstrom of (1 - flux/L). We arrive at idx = -0.4 angstrom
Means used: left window 3.45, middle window 3.44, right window 3.35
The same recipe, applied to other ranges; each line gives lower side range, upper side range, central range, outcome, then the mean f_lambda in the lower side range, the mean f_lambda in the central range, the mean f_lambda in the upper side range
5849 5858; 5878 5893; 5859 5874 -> 0.0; 3.59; 3.48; 3.34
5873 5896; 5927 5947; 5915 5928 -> 0.2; 3.42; 3.41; 3.46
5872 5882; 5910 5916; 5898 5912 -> -0.3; 3.71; 3.56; 3.42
